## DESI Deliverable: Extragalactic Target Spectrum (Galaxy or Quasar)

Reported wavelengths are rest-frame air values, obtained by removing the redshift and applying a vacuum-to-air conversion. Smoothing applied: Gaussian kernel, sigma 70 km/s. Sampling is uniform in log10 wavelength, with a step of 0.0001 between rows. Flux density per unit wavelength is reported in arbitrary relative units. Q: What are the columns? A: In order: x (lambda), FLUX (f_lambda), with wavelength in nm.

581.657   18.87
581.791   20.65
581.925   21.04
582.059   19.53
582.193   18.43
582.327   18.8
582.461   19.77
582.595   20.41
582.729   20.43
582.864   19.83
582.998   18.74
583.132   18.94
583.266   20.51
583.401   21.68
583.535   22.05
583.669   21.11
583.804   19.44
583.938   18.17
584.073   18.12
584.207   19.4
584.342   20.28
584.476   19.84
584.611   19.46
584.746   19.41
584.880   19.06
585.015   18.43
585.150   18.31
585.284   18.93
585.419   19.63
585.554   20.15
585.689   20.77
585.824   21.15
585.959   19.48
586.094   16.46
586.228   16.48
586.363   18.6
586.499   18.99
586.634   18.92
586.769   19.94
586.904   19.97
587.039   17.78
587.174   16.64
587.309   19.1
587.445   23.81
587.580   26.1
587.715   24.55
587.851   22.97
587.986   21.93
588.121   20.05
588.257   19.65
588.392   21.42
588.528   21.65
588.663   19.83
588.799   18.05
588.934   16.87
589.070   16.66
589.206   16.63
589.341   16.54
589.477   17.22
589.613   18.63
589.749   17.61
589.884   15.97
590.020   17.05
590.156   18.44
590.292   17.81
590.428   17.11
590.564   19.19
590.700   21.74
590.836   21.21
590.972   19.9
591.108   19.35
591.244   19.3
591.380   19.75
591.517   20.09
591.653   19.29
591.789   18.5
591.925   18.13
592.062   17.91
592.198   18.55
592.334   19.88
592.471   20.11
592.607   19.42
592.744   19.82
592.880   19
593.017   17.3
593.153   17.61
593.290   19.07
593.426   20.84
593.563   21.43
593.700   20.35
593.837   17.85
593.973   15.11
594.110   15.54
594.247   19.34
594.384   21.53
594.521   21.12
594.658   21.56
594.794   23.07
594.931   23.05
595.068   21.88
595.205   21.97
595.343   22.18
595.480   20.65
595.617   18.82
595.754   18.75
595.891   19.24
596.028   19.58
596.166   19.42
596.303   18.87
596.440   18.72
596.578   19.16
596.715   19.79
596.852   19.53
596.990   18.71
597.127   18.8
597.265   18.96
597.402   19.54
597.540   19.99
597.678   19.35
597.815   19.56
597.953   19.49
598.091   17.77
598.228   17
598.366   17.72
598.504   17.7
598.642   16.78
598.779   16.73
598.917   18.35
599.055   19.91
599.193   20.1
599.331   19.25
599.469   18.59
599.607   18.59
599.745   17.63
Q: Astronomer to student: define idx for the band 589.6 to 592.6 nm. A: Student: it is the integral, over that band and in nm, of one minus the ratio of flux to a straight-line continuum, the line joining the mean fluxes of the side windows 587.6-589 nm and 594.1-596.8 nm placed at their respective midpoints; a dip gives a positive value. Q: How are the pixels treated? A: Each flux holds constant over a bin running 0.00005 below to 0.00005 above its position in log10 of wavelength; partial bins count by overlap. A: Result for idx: 0.255 nm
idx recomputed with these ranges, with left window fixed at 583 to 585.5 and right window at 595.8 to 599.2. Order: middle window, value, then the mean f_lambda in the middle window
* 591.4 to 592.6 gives 0.00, 19.1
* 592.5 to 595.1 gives -0.09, 19.7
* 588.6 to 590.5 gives 0.18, 17.5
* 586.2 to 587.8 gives -0.06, 20.2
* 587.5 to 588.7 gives -0.17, 22.1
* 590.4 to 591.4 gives -0.03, 19.8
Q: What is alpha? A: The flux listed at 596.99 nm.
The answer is 18.71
